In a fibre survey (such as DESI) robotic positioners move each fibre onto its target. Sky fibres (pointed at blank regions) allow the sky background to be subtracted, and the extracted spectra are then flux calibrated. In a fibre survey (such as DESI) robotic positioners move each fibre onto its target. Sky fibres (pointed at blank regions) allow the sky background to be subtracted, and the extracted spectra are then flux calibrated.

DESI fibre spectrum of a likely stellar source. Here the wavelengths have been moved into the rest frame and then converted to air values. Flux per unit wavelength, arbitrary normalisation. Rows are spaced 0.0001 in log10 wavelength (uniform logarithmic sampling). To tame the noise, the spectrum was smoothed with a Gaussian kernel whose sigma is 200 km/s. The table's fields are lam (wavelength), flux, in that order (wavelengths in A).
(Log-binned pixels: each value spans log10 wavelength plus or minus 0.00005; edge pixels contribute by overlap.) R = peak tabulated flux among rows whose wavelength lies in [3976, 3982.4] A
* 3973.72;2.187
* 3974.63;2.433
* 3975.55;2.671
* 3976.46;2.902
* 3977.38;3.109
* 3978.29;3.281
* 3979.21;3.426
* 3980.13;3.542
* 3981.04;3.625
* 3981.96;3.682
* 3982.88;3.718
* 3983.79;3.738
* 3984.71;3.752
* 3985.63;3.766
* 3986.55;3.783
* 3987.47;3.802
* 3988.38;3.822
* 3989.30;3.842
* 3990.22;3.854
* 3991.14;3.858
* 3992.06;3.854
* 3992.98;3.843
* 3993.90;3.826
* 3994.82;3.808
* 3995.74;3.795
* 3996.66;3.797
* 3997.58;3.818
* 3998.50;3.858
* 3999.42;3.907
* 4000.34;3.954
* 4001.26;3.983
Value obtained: 3.682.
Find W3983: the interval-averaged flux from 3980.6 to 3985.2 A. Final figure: 3.7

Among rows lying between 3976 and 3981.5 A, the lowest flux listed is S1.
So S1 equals 2.902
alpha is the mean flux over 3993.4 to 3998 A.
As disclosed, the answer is 3.81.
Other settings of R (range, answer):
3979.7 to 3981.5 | 3.625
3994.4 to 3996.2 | 3.808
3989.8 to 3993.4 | 3.858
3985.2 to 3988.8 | 3.822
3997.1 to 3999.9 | 3.907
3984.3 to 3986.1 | 3.766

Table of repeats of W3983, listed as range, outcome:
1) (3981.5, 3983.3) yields 3.69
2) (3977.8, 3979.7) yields 3.35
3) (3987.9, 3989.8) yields 3.84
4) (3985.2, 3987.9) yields 3.78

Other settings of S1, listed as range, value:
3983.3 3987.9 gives 3.738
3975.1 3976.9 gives 2.671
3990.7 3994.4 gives 3.826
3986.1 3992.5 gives 3.783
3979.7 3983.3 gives 3.542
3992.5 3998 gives 3.795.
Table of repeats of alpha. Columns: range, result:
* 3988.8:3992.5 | 3.85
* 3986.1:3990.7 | 3.82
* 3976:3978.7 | 3.1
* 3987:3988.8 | 3.82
